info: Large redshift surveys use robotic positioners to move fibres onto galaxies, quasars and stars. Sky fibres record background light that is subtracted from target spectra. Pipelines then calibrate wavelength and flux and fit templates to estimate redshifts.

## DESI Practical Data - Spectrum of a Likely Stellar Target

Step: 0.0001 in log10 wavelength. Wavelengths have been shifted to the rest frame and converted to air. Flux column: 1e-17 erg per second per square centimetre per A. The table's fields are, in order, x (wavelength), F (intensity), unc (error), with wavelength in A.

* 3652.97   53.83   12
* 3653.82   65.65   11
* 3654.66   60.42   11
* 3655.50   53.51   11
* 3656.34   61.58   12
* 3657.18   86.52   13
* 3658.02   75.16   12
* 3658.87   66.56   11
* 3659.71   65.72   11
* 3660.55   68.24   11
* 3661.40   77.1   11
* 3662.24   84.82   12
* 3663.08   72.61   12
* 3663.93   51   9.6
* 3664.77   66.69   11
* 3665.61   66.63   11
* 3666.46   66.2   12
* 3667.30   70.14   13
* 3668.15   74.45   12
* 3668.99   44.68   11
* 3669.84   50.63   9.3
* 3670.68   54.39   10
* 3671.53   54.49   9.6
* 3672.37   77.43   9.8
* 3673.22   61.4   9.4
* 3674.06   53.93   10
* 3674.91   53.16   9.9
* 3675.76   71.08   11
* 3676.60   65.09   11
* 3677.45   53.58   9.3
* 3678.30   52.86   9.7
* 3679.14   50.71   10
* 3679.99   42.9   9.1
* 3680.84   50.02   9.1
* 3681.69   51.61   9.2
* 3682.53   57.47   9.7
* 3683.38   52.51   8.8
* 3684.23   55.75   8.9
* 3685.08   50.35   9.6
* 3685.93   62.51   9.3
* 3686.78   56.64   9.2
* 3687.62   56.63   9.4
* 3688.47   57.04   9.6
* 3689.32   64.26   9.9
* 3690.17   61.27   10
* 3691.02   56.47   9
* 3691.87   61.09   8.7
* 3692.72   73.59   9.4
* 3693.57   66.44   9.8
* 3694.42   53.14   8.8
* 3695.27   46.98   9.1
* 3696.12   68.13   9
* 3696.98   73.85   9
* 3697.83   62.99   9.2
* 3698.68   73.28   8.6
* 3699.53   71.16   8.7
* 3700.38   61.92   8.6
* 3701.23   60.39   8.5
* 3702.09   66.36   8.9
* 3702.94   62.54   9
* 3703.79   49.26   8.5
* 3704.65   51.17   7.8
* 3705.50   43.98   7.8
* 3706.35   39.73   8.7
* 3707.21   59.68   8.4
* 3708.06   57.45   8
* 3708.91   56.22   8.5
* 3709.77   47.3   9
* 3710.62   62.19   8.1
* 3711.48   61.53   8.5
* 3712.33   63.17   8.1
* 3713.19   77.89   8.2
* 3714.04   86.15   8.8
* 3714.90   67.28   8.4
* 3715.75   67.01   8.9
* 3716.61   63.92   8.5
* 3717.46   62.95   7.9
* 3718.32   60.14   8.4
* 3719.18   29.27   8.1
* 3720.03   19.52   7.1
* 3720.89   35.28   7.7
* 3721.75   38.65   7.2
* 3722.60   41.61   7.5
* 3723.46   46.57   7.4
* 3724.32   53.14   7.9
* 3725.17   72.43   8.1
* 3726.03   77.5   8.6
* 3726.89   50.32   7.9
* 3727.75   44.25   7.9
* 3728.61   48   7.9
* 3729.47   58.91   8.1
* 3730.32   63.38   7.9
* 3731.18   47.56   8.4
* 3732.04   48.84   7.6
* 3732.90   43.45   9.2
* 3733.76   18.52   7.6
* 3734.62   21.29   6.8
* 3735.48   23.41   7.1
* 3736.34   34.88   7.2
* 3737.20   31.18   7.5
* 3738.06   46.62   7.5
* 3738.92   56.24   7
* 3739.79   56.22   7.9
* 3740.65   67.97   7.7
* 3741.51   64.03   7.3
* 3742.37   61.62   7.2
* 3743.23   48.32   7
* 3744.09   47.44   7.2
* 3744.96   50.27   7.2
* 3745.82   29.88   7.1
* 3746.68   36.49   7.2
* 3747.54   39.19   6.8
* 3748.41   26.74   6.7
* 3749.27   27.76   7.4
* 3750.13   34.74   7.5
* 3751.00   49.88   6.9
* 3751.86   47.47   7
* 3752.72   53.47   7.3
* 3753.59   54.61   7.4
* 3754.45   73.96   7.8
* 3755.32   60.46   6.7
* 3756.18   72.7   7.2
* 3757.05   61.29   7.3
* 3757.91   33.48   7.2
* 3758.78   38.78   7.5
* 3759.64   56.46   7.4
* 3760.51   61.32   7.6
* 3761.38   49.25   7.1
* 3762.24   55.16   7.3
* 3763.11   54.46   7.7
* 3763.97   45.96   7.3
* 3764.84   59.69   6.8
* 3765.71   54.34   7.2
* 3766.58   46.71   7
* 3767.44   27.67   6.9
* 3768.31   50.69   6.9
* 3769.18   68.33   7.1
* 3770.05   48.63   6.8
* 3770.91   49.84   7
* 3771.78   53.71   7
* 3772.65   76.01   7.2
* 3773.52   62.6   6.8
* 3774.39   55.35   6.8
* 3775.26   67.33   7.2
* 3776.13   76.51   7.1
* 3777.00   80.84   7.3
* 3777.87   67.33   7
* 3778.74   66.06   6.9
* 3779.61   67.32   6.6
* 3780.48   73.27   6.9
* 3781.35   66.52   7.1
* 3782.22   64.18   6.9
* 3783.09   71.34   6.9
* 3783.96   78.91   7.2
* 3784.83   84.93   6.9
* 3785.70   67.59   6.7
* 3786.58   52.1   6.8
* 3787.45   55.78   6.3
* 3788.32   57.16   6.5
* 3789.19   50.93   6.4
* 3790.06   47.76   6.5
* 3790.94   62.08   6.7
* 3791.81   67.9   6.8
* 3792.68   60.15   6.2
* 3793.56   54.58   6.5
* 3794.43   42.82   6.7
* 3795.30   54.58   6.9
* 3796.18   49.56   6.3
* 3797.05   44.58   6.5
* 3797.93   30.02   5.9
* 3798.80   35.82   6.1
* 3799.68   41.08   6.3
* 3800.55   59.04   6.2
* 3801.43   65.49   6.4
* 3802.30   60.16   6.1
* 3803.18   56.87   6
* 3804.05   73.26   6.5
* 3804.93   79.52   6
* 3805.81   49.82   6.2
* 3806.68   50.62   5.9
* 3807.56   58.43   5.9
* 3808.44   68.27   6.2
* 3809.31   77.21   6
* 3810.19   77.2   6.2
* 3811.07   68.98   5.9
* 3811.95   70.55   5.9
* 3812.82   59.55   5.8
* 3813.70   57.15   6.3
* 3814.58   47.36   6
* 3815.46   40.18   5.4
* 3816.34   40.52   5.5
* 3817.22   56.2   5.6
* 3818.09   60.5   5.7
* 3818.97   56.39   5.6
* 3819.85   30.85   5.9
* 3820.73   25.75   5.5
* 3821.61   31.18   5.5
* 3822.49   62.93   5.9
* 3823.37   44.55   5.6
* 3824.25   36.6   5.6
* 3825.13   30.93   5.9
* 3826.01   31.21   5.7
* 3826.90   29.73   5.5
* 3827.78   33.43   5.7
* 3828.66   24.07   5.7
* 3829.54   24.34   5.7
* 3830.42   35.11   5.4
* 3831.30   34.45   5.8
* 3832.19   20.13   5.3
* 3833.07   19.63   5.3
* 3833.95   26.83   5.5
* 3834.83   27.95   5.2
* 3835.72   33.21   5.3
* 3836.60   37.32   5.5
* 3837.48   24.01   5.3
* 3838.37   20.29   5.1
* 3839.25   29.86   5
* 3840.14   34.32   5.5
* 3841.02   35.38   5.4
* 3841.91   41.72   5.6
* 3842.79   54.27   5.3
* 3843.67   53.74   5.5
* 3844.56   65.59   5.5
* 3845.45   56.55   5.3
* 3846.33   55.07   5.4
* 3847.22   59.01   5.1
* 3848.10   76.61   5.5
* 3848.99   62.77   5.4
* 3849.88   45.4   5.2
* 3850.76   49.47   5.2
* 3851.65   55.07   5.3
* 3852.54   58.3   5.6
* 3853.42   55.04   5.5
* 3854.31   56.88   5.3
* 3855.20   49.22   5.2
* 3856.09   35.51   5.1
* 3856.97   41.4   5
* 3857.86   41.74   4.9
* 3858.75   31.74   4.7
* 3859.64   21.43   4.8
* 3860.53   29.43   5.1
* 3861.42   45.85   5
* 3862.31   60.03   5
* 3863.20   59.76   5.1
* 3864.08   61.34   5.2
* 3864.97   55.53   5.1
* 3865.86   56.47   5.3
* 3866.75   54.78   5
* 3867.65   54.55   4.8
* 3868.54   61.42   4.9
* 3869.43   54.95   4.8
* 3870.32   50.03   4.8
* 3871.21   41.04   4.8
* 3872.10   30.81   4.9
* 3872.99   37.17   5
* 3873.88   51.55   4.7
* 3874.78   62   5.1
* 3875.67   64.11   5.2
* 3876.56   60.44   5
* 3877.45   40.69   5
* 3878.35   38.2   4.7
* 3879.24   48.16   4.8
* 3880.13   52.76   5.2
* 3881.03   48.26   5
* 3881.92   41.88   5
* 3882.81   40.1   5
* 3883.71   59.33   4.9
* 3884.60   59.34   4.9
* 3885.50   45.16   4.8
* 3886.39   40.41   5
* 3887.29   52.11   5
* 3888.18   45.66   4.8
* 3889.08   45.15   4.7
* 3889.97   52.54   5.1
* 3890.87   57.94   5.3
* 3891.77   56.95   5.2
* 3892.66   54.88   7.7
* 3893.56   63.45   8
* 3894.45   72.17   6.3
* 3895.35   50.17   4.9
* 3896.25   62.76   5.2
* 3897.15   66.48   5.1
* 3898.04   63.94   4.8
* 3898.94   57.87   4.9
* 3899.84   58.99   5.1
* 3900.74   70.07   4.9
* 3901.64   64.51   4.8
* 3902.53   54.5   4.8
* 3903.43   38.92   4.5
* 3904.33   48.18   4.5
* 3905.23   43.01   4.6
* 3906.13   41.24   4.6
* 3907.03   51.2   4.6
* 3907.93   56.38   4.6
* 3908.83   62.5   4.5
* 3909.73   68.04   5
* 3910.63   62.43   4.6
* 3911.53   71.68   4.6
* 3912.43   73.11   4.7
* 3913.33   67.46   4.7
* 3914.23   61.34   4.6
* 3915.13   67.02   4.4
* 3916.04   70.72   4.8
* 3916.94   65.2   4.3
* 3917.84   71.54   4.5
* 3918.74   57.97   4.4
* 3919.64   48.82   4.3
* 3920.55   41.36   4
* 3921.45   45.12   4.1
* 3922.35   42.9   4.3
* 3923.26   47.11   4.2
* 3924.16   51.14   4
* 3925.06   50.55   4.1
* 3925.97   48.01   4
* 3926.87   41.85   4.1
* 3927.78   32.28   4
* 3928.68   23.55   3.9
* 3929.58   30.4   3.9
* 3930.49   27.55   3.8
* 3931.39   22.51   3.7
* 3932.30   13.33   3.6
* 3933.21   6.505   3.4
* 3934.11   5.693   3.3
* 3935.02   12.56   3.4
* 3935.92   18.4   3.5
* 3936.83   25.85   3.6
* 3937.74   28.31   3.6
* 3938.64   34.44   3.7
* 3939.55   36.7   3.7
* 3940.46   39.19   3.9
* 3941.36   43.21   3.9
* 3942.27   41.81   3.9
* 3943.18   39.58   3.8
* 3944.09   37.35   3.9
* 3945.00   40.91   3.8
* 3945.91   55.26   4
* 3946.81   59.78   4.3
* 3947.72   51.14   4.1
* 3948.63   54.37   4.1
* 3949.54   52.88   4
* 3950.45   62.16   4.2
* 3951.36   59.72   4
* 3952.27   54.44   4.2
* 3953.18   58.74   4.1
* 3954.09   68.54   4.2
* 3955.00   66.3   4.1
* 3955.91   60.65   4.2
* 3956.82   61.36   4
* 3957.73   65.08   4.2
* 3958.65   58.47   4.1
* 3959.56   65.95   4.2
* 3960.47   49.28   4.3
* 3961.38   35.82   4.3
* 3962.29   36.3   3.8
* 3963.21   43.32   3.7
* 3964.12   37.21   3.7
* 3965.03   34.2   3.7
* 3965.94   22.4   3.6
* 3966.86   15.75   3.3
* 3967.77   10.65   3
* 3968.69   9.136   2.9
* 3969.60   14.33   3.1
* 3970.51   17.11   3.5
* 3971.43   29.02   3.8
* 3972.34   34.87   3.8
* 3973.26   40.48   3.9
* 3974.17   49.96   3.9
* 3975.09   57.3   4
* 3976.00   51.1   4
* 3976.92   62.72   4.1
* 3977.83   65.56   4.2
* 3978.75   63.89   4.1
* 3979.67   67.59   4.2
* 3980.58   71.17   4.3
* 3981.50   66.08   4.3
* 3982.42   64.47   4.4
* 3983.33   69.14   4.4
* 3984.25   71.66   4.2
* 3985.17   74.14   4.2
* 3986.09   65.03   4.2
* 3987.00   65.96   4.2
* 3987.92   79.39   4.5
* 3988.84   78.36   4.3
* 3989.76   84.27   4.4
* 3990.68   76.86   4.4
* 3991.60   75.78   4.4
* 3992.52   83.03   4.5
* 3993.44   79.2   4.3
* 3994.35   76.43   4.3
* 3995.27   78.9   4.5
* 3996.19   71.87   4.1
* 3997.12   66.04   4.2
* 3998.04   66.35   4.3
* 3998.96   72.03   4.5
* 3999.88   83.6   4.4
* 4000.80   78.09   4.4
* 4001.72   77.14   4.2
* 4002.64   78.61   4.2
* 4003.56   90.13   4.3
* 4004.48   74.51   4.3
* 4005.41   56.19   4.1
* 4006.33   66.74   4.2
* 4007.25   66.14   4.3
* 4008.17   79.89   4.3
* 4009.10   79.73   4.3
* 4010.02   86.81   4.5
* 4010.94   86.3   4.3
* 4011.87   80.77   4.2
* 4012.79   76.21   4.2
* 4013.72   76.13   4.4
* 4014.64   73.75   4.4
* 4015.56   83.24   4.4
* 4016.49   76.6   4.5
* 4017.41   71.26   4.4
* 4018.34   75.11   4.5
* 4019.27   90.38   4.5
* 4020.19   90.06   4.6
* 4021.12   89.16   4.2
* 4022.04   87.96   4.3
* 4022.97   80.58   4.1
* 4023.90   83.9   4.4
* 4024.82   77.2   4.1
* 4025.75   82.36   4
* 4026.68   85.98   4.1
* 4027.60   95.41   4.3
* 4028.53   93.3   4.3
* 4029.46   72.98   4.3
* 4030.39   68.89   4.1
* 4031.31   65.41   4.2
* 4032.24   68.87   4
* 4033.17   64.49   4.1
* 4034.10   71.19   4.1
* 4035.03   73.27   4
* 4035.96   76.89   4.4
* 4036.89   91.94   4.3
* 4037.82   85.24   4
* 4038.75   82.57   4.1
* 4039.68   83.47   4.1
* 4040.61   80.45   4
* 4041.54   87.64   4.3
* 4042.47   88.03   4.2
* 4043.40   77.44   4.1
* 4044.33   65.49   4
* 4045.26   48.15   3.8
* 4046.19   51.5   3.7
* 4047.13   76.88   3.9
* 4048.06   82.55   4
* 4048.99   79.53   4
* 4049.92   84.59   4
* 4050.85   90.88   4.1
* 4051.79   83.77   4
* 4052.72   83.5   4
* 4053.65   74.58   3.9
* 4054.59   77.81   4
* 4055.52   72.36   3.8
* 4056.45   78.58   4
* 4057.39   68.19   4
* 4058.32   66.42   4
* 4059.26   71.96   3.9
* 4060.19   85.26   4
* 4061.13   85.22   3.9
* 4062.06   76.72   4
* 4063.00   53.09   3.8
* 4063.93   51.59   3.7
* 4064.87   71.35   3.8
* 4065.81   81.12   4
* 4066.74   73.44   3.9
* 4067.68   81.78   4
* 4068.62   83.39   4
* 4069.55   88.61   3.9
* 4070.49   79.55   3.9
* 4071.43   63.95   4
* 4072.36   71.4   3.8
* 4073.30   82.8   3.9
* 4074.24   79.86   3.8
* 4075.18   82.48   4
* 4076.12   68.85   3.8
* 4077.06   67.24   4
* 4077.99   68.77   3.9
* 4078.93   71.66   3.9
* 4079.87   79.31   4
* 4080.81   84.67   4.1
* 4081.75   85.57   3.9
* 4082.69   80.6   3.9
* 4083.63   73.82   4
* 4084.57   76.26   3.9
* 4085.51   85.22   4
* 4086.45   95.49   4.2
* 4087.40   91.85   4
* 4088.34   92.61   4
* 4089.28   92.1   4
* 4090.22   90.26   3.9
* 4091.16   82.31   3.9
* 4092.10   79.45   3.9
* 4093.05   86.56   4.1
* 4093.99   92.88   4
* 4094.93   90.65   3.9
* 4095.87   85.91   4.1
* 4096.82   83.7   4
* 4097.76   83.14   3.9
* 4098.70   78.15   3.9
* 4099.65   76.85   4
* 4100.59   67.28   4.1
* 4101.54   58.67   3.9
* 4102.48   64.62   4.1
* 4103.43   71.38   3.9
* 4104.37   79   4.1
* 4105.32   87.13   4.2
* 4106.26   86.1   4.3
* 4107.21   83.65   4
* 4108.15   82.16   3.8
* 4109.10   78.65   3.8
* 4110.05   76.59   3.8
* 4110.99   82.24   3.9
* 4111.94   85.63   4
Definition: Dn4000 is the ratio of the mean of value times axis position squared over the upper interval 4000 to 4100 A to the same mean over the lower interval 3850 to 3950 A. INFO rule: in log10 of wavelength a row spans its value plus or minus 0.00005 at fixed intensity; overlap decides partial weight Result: 1.76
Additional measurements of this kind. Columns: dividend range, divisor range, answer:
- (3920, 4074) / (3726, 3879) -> 1.39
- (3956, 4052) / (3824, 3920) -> 1.48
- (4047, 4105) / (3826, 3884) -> 1.96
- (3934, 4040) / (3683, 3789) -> 1.29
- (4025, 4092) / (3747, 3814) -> 1.56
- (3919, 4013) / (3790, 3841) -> 1.26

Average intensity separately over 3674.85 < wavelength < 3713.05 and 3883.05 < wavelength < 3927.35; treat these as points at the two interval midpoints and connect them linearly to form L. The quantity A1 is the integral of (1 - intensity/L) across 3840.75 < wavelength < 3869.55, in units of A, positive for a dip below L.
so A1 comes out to 2.6 A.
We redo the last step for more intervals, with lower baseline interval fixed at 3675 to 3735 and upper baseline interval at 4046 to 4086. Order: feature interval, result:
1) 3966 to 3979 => 6.3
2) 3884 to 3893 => 2.1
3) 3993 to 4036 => -2.4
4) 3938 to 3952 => 4.5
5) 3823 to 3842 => 9.8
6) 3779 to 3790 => -0.9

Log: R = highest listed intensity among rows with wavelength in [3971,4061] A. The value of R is 95.41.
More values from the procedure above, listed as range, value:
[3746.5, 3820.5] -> 84.93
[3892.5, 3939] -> 73.11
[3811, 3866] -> 76.61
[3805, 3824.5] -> 77.21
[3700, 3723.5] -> 86.15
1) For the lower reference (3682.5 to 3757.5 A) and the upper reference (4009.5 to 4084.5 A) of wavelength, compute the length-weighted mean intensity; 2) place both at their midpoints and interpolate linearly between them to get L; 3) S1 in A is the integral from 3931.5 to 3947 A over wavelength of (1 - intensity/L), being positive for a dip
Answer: 8.6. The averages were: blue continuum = 53.6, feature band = 31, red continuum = 77.6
